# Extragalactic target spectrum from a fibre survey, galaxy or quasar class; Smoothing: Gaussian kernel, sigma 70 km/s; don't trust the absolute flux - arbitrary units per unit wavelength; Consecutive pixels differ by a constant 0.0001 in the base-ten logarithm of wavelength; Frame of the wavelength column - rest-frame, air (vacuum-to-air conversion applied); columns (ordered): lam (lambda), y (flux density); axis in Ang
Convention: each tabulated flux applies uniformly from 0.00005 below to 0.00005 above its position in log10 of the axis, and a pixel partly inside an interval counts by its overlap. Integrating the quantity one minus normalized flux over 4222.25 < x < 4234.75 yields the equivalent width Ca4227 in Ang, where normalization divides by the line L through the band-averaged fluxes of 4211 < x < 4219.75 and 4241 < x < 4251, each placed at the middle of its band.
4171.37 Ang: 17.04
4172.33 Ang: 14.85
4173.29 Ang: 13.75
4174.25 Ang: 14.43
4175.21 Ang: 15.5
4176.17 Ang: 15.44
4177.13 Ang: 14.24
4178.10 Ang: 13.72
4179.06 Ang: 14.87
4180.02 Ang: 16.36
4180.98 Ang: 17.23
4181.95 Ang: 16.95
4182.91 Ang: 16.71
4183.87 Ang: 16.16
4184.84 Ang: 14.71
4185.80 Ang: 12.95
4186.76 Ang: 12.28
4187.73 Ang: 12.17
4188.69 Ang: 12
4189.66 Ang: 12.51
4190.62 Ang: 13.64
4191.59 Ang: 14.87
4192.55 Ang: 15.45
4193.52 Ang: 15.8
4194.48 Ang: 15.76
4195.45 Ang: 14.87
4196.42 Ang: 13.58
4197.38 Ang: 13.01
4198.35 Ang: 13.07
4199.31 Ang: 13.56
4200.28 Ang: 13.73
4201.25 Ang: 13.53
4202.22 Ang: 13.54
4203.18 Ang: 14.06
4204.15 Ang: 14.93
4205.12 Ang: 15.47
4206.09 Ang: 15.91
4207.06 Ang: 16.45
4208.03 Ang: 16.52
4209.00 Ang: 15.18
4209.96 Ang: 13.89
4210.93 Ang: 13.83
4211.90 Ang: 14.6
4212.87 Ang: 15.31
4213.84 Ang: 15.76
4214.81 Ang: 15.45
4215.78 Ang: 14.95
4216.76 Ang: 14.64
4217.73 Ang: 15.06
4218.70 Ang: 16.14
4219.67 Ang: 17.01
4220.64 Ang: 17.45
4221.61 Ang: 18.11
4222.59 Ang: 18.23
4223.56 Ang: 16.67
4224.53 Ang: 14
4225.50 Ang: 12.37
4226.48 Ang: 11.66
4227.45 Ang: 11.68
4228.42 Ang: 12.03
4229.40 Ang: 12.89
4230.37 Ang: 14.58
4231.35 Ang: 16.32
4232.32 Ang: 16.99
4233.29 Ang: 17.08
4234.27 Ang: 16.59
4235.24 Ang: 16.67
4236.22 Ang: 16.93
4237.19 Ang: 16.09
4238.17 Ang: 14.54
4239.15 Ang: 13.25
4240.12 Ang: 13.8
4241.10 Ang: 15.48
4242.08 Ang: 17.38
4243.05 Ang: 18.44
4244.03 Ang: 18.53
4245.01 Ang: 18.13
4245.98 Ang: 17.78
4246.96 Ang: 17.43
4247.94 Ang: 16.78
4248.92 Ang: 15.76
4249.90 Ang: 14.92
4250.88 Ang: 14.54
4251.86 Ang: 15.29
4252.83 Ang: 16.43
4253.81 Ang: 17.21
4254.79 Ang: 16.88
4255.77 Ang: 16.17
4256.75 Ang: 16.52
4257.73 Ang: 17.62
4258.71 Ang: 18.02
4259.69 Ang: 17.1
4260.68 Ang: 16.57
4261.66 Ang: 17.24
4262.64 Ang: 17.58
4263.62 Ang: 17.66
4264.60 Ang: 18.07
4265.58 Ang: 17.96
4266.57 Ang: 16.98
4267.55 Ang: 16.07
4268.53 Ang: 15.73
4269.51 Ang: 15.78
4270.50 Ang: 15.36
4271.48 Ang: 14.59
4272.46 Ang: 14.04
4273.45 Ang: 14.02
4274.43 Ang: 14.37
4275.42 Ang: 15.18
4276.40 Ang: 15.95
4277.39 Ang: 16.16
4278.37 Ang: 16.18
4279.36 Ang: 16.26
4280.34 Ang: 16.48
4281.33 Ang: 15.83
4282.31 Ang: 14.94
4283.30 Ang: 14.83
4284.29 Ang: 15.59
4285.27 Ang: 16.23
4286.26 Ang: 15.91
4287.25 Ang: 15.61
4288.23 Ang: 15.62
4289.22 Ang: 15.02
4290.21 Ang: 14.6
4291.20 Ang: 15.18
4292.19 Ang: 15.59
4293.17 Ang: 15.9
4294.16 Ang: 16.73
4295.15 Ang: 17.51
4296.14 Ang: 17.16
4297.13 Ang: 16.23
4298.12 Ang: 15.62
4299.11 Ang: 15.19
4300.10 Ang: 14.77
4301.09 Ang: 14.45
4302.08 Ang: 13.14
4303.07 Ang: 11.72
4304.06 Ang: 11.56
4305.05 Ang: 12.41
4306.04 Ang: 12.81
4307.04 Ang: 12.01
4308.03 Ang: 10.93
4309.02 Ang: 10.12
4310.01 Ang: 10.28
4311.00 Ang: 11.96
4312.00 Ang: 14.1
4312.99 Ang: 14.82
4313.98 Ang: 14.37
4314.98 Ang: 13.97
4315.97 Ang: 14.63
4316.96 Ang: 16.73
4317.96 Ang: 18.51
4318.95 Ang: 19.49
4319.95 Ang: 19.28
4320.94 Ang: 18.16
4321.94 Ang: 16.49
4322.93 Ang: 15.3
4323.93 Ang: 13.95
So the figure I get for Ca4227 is 1.05 Ang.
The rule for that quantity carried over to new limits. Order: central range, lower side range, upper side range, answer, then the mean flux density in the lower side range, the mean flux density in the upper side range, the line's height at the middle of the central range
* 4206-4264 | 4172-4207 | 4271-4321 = -4.8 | 14.5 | 14.9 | 14.7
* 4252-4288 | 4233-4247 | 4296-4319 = -2.0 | 16.5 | 13.9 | 15.3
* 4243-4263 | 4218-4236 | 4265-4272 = -1.3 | 15.4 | 16.1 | 15.8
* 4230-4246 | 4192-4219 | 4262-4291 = -1.2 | 14.8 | 15.8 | 15.3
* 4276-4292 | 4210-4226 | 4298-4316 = -2.3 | 15.5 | 13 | 13.7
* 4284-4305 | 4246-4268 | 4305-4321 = 0.0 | 16.8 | 14.3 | 15.1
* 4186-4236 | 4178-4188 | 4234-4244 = 2.5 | 15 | 16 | 15.5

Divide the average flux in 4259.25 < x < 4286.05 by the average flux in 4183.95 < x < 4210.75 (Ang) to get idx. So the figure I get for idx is 1.1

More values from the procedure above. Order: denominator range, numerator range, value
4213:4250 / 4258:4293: 1.01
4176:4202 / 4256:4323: 1.07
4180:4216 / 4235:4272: 1.13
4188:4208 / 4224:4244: 1.05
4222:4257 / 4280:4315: 0.92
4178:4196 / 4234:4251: 1.11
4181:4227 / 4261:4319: 1.02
